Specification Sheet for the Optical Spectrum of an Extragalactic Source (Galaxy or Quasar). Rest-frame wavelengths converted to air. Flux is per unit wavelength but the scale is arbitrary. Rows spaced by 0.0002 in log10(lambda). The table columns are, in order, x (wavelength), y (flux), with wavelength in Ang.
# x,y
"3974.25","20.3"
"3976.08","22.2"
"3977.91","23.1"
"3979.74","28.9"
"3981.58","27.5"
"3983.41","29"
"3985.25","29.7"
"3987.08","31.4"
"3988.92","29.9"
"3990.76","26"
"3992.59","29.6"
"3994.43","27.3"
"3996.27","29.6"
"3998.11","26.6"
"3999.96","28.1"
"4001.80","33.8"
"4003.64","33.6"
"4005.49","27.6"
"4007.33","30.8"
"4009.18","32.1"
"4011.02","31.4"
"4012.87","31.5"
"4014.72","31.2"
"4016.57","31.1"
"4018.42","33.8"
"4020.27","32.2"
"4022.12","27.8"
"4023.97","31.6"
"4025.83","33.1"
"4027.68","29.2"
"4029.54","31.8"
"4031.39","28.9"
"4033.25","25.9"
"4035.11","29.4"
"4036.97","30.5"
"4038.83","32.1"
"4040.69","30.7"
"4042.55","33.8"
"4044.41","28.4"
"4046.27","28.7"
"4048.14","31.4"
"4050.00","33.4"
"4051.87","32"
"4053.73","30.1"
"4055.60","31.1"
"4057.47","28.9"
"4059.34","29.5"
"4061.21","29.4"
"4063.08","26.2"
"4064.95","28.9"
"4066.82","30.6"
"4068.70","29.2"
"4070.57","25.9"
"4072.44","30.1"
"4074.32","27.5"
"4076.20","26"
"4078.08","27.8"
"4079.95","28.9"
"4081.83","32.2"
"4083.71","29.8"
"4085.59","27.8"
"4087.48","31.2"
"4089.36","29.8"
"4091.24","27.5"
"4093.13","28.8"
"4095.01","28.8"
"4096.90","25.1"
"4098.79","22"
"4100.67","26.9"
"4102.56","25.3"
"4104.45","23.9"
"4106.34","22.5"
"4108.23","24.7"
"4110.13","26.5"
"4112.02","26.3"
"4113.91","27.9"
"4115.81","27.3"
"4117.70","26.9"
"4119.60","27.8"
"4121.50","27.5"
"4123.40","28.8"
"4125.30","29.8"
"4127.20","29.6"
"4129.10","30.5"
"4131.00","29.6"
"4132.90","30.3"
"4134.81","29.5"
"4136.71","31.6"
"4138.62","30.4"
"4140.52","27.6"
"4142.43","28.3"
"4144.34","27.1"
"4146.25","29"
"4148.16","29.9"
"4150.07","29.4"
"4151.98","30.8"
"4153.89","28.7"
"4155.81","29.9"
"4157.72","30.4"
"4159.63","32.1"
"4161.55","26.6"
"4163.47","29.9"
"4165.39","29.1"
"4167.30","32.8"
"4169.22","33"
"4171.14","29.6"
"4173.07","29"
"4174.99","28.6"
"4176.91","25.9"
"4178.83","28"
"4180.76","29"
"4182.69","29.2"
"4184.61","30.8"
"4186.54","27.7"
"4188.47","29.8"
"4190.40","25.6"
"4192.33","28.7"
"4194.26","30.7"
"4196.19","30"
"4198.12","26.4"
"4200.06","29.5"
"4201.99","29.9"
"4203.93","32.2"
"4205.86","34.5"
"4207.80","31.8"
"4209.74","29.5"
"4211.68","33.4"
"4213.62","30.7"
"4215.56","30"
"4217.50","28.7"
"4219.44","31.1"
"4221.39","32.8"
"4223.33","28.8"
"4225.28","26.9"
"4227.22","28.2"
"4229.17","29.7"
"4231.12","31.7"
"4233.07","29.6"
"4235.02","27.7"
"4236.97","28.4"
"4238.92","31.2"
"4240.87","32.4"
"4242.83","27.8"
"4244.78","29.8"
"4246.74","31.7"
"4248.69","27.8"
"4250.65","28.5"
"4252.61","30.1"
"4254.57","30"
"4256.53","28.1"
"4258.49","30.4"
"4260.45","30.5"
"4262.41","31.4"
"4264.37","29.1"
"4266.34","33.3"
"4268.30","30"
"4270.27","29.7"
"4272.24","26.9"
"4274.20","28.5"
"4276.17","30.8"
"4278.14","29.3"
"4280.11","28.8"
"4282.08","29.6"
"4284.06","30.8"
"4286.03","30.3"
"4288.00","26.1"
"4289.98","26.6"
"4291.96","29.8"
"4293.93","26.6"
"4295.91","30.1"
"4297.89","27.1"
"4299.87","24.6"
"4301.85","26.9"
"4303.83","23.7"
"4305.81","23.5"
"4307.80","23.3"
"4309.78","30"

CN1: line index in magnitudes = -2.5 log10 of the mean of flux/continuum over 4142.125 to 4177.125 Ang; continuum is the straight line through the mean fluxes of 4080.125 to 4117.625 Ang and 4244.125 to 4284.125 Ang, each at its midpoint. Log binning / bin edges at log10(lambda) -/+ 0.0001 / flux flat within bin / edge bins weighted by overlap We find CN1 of -0.06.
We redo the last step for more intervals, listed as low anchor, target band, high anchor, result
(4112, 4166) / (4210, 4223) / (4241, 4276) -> -0.05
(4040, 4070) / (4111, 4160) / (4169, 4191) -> 0.01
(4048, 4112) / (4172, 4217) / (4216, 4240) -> -0.01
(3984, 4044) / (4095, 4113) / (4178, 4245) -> 0.20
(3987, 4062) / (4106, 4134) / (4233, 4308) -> 0.07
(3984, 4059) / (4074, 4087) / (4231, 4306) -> 0.05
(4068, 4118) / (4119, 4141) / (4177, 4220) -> -0.05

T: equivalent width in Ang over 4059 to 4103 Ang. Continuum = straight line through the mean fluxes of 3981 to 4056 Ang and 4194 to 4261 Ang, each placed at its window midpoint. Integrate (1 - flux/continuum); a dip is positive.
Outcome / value 3.1 Ang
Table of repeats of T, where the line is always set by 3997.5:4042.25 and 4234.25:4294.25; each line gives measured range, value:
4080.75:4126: 4.5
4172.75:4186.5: 0.6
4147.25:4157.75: 0.1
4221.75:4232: 0.1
